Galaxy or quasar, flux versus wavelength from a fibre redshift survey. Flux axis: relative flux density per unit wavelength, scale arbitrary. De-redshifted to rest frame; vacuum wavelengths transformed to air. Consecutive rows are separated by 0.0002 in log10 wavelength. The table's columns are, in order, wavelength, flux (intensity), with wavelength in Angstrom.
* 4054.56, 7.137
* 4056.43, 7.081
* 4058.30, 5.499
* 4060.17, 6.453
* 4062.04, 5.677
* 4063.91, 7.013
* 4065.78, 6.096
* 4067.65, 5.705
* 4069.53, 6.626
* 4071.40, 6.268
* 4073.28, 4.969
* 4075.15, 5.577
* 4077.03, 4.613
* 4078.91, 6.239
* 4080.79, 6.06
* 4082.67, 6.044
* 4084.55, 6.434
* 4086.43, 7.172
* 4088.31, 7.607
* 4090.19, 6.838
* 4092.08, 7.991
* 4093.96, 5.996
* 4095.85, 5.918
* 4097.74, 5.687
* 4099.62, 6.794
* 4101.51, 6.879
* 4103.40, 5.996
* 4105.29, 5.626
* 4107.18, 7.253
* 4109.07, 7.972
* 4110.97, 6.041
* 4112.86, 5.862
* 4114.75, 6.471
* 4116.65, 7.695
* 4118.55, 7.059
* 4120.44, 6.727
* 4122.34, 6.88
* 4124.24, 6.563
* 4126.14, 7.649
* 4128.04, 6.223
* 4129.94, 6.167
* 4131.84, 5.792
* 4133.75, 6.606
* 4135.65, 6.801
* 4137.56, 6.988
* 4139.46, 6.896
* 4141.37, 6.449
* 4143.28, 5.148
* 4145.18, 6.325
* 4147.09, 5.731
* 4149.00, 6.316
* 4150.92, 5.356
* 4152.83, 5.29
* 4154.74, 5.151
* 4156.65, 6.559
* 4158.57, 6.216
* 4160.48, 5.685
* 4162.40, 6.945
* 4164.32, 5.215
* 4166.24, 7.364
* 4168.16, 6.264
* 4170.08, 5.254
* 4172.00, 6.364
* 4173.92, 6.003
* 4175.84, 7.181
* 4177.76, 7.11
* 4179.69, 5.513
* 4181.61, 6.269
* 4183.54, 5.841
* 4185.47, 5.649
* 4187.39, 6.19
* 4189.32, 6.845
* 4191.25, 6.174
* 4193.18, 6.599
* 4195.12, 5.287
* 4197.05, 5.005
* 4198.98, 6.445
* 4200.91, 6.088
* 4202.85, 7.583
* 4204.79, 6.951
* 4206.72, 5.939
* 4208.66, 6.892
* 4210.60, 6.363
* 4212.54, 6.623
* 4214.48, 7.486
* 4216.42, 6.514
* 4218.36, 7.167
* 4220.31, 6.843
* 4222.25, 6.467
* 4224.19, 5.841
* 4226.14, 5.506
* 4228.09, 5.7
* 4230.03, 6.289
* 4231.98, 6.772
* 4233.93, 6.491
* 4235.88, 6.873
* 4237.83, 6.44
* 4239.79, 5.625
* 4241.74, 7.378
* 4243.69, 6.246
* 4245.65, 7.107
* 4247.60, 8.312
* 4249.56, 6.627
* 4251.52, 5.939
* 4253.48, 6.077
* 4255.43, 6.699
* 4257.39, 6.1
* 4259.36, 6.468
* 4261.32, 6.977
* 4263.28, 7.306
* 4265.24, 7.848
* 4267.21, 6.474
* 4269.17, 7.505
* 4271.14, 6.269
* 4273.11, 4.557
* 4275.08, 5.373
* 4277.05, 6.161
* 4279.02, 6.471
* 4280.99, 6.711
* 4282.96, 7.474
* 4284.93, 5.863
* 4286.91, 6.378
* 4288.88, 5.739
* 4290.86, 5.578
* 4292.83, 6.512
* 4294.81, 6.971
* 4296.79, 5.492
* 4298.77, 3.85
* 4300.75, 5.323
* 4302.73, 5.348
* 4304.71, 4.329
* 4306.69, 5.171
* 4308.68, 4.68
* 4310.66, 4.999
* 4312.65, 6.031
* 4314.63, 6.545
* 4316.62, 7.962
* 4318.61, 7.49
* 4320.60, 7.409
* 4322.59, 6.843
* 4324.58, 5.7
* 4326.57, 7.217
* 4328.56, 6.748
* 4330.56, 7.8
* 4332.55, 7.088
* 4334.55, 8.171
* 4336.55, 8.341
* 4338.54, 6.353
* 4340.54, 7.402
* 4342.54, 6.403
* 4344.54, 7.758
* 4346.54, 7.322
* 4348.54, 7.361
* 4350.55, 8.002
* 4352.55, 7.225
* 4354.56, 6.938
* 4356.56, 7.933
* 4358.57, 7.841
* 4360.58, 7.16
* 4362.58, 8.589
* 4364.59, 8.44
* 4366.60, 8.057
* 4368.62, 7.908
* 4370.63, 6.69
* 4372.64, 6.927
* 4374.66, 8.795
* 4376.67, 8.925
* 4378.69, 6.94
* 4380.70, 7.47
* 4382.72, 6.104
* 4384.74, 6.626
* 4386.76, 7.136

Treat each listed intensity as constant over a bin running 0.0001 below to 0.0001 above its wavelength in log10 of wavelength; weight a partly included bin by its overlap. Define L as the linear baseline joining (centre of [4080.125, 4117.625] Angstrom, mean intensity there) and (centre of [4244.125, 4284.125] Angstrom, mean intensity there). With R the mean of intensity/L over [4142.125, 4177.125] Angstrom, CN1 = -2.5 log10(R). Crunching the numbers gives 0.10 mag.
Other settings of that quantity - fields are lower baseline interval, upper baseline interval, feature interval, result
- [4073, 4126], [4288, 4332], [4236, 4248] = -0.09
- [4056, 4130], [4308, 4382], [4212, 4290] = 0.07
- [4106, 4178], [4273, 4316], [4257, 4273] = -0.15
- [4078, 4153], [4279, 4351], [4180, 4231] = 0.03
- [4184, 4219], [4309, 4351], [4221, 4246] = 0.04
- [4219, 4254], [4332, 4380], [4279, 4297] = 0.10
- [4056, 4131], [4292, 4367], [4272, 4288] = 0.10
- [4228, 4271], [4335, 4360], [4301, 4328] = 0.17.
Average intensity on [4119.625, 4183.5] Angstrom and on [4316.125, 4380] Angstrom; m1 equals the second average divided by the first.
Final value 1.2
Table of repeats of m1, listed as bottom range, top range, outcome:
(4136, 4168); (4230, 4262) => 1.08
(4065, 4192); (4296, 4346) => 1.02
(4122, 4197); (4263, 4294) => 1.03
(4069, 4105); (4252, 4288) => 1.03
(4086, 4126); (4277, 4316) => 0.86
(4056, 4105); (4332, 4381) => 1.22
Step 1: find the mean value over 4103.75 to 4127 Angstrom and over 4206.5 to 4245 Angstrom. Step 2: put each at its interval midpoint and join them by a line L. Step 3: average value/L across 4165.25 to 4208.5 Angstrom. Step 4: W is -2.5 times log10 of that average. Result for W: 0.05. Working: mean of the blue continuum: 6.79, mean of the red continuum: 6.49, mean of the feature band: 6.28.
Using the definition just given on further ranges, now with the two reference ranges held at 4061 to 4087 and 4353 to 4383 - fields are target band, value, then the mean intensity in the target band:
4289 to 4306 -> 0.32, 5.44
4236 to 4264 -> 0.06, 6.66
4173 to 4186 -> 0.06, 6.24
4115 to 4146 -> -0.05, 6.62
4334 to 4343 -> 0.02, 7.35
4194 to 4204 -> 0.11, 6.1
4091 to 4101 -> -0.06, 6.5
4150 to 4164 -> 0.11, 5.86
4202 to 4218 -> 0.00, 6.8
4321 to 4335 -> 0.06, 7.05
